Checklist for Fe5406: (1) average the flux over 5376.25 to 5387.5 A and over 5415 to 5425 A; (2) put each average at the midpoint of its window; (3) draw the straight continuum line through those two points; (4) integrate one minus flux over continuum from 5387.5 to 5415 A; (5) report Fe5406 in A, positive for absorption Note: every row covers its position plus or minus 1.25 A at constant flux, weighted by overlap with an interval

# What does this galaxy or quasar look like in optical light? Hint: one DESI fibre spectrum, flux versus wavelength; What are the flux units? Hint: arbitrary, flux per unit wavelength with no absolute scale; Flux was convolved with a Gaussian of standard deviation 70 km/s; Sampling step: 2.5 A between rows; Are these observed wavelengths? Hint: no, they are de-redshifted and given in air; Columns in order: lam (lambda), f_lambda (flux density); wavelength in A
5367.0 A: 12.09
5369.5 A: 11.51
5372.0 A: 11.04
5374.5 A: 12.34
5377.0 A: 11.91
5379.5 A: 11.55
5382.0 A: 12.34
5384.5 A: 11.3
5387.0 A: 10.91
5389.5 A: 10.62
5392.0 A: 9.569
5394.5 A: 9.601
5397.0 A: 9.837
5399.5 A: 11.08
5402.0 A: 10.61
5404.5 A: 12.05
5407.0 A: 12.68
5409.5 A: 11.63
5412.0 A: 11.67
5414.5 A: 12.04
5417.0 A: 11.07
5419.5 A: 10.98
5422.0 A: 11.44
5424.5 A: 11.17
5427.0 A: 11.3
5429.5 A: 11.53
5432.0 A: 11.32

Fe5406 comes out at 1.0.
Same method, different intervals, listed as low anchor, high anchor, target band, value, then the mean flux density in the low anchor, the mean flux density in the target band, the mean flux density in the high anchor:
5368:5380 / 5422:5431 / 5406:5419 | -0.36 A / 11.7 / 11.8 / 11.3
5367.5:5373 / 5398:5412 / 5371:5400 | 1.19 A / 11.4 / 11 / 11.6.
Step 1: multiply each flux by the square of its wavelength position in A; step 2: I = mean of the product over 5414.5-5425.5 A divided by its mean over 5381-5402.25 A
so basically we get 1.07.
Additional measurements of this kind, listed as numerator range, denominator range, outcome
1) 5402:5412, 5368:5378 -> 1.03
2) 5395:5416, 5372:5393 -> 1.01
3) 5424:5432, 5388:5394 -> 1.14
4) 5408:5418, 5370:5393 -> 1.04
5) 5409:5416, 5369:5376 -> 1.03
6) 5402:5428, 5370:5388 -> 1.01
